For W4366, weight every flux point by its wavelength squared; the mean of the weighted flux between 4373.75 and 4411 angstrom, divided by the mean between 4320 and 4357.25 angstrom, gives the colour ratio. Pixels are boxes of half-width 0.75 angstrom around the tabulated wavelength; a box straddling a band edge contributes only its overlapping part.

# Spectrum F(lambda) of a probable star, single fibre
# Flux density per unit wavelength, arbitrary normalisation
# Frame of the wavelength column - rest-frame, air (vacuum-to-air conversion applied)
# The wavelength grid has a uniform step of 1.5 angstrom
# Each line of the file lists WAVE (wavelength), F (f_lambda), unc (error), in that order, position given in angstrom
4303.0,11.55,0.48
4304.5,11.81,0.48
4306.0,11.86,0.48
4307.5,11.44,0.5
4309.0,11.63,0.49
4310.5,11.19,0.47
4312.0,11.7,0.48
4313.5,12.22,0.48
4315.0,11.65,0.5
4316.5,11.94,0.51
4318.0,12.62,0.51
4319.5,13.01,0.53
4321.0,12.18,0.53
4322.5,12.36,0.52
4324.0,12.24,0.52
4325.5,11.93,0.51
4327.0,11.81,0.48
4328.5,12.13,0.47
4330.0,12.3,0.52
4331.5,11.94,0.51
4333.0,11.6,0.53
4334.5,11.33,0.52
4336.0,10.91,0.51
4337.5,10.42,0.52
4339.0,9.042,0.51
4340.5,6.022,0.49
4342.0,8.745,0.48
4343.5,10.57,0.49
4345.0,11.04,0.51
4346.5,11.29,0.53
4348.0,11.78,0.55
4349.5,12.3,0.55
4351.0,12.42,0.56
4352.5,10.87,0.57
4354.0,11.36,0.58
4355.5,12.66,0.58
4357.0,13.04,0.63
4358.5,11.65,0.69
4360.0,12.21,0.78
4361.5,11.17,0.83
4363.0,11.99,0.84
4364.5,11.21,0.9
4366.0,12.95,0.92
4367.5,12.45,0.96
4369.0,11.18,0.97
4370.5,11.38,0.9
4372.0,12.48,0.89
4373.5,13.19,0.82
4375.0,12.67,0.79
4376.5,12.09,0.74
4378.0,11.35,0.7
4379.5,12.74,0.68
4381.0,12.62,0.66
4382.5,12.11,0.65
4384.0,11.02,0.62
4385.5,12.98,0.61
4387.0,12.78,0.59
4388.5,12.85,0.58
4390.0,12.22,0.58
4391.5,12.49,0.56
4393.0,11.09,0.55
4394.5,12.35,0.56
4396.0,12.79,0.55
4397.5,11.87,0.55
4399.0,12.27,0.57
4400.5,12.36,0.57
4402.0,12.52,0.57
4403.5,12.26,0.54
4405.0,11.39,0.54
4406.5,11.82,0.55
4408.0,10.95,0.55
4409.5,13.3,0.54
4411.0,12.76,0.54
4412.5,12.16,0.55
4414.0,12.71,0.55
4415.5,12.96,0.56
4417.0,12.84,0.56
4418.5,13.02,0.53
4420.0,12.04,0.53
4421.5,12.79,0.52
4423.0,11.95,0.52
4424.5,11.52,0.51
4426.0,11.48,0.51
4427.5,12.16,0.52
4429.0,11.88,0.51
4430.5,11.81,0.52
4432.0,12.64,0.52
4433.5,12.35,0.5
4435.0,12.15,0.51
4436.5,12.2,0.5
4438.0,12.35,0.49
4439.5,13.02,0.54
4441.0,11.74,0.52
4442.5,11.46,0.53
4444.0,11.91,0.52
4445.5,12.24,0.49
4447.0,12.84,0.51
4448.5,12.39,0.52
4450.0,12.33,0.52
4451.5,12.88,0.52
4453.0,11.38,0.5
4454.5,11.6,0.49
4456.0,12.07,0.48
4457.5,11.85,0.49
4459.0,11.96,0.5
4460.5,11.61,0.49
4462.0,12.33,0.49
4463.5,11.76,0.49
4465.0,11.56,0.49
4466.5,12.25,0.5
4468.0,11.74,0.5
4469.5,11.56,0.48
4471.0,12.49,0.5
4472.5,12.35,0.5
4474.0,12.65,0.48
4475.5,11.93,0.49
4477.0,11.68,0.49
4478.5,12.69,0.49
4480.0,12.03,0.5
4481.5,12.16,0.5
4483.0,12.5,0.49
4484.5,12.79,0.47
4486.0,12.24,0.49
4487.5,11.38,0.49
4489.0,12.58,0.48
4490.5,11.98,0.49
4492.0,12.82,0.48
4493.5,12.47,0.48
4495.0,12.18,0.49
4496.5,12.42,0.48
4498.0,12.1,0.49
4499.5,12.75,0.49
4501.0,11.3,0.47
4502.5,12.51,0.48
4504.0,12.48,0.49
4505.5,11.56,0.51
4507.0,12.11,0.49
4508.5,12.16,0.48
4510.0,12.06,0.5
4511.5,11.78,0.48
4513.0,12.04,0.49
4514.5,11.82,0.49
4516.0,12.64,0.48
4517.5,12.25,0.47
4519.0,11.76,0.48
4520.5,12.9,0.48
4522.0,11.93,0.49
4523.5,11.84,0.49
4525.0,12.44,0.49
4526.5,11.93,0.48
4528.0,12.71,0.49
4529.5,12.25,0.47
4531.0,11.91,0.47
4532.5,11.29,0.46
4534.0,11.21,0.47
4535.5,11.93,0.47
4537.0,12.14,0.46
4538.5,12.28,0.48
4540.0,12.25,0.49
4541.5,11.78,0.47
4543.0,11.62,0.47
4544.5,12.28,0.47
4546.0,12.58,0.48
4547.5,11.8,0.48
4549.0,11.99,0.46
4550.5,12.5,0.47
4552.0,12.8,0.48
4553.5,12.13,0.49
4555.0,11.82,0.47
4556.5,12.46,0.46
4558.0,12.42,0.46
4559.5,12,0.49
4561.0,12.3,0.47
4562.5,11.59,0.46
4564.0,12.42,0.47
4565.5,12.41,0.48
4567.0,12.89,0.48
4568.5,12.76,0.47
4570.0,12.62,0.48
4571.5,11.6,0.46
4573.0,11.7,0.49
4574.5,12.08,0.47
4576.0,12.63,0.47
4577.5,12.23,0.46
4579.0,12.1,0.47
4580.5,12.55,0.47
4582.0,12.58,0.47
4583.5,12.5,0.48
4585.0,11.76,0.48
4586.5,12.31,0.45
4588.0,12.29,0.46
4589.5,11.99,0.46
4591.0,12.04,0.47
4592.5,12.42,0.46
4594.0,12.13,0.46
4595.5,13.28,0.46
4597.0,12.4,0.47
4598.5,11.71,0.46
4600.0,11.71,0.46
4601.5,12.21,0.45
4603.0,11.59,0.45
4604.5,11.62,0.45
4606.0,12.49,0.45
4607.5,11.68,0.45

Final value 1.11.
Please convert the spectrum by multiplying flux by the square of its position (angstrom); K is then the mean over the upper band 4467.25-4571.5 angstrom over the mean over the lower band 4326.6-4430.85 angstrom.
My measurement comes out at 1.09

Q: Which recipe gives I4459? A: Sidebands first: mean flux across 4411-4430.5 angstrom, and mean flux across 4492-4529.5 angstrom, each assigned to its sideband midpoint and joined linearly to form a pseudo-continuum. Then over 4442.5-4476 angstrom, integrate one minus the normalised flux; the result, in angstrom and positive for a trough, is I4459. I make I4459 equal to 0.50 angstrom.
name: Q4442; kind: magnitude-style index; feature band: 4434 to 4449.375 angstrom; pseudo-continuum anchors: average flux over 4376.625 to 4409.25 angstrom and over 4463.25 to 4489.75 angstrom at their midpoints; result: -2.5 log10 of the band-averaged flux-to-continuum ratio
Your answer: -0.01 mag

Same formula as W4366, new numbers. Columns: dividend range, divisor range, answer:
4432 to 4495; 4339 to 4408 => 1.07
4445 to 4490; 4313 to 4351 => 1.14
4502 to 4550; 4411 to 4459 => 1.03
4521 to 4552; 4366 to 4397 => 1.05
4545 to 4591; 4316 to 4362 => 1.19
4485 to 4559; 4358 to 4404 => 1.06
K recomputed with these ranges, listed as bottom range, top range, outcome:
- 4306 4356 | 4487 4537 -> 1.15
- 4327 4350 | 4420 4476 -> 1.18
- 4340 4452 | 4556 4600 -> 1.11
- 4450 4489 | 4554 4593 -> 1.06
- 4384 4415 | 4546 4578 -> 1.07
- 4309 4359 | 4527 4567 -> 1.16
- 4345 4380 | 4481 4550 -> 1.08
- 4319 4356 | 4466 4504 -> 1.16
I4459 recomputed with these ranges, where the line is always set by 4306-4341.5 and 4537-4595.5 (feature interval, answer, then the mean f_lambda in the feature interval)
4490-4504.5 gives -0.3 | 12.3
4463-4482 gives -0.2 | 12.1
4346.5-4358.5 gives -0.5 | 12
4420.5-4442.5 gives -0.6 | 12.1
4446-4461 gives -0.3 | 12.1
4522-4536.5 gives 0.2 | 11.9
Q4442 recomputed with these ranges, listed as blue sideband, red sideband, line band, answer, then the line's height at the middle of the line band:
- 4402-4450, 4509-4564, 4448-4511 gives 0.00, 12.2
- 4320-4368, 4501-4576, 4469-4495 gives -0.03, 11.9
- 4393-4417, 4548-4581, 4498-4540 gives 0.02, 12.3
